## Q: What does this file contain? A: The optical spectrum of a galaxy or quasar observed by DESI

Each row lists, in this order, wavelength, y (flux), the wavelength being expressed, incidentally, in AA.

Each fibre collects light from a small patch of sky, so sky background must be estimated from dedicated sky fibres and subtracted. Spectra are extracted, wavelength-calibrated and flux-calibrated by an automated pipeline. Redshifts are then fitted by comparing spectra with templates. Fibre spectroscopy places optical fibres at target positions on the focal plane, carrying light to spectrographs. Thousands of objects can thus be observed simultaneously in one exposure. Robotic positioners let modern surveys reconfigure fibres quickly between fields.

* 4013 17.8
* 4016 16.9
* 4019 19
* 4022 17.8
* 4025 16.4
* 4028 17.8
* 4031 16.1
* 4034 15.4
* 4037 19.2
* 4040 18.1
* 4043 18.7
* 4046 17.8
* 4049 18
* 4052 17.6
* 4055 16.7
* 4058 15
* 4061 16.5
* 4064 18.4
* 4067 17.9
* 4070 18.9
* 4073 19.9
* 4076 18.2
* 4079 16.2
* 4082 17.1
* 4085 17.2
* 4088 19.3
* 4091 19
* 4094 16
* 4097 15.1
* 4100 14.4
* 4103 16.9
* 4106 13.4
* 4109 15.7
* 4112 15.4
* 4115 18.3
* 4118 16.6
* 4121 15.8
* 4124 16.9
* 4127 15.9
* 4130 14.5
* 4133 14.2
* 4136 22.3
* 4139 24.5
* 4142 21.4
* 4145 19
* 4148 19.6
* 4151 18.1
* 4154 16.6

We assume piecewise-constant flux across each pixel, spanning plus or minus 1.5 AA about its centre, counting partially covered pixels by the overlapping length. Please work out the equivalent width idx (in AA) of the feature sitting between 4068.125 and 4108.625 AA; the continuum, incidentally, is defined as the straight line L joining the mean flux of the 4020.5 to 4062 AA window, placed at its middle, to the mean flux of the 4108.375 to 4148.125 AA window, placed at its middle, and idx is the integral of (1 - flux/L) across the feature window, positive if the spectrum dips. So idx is 1.25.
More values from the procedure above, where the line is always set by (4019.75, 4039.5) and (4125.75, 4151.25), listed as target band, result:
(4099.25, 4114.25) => 2.5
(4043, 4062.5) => 0.6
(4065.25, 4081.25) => -0.2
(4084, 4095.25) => 0.1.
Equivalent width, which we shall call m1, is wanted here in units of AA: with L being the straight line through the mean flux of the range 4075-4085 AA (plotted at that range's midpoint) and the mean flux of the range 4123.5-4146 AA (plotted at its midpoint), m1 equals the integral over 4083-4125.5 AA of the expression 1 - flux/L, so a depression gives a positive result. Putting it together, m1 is 3.2 AA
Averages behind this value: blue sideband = 17.1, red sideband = 18.7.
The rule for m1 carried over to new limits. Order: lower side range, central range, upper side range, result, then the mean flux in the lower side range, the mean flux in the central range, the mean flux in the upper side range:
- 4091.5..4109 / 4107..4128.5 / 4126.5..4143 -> 1.09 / 15.4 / 16.3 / 18.9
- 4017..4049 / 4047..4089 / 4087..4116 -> -1.71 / 17.6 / 17.6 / 16.3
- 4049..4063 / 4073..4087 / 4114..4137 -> -0.73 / 16.7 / 17.5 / 16.7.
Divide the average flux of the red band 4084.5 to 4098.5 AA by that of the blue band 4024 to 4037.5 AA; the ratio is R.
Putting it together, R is 1.03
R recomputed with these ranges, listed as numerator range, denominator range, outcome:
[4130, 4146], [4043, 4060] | 1.15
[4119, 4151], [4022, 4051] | 1.05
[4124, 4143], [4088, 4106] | 1.14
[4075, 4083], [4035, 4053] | 0.94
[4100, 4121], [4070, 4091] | 0.88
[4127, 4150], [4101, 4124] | 1.19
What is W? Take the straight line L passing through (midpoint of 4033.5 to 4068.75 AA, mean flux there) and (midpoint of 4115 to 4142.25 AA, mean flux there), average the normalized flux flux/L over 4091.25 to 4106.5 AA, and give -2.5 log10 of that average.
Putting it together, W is 0.14 mag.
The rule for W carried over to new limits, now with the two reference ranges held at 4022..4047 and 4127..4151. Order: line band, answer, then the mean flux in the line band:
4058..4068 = 0.043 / 17.2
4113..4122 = 0.113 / 16.9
